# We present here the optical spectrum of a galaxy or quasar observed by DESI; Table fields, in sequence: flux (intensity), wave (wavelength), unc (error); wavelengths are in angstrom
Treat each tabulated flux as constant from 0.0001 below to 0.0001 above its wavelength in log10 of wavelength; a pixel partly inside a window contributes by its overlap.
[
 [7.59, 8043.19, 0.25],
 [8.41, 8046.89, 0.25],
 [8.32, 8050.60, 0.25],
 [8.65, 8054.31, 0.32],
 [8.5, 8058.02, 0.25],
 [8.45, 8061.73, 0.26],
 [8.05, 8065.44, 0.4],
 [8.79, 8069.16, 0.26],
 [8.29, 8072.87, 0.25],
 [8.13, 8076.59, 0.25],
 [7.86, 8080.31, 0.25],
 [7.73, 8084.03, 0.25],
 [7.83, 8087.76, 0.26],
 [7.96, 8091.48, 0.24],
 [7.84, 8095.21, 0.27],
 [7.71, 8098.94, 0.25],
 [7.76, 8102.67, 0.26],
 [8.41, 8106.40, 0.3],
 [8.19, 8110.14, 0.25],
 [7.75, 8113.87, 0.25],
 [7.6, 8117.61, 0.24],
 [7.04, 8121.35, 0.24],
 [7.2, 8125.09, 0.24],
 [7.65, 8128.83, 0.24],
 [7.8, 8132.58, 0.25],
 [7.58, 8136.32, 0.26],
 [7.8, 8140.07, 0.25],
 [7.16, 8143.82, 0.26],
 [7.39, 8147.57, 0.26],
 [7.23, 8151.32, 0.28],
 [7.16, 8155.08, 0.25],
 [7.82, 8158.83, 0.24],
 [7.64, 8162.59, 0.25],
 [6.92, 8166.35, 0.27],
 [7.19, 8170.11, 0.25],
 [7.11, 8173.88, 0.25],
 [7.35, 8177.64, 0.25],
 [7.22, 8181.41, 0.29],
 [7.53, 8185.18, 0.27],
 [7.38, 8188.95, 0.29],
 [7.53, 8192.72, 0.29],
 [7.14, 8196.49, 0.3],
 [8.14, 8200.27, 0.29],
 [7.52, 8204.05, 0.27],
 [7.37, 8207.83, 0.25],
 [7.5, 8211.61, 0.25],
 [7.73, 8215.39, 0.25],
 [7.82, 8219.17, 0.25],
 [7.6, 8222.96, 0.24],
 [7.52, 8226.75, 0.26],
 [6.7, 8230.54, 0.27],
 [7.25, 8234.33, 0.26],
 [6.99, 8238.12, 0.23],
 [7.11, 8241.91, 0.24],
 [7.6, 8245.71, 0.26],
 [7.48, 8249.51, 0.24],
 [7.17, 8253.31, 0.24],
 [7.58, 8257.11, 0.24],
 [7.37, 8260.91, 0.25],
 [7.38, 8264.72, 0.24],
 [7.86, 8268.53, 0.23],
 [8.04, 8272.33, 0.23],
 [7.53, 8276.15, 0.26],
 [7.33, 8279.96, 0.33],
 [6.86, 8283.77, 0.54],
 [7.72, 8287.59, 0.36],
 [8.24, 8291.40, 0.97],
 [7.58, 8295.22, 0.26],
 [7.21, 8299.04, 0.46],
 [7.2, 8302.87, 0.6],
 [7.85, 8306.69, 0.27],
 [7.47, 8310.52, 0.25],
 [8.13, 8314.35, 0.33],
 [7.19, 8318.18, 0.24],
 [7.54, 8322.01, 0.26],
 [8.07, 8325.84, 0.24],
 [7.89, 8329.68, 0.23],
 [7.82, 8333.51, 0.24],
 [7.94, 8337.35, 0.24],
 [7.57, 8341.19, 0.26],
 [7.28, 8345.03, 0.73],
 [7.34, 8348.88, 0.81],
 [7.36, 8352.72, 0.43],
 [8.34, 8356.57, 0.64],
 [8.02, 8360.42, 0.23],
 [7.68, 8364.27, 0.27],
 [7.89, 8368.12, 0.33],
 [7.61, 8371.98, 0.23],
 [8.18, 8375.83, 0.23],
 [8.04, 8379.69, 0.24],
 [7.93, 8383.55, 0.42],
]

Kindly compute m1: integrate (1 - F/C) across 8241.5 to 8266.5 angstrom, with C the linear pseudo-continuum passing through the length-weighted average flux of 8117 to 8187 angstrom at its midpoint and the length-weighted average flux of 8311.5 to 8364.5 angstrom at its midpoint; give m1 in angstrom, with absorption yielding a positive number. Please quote 0.6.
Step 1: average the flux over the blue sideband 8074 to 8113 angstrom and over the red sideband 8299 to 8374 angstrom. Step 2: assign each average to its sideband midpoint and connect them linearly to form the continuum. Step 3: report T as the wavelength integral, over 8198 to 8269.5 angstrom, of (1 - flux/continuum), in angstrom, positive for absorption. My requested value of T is 3.14 angstrom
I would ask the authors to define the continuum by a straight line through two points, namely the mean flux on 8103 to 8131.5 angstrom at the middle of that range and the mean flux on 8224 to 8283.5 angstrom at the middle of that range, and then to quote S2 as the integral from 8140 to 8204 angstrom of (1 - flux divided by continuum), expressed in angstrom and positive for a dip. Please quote 1.5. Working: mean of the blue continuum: 7.7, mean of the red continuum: 7.38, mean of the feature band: 7.39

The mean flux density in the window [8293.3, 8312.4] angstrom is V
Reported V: 7.46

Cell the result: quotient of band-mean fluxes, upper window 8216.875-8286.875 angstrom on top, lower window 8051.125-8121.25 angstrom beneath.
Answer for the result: 0.9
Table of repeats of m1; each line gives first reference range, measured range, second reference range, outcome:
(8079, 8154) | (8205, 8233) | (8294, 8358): 0.69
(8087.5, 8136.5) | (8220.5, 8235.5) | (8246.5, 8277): 0.60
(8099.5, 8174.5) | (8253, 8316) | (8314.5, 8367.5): 0.79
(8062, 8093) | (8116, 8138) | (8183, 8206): 1.08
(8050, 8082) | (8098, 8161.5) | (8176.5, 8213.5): 2.49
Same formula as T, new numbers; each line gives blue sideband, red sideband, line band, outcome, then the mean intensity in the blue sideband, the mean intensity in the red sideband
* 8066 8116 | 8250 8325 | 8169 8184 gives 1.11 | 8.02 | 7.55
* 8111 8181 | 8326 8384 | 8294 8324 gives 0.75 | 7.42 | 7.8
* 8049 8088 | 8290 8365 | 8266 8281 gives 0.20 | 8.25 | 7.68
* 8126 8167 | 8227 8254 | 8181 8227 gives -1.49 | 7.48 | 7.21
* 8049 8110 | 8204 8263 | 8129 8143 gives 0.34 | 8.14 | 7.39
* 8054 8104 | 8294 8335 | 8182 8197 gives 0.91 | 8.1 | 7.63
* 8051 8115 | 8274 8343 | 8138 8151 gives 0.91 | 8.12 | 7.62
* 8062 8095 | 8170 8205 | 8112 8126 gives 0.76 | 8.09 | 7.42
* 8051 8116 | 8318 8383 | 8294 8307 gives 0.71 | 8.11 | 7.77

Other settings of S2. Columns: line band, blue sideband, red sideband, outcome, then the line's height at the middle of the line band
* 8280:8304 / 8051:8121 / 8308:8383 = 1.1 angstrom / 7.82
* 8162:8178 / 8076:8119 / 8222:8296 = 1.0 angstrom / 7.69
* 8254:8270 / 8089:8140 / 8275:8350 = 0.2 angstrom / 7.63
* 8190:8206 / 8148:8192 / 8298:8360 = -0.4 angstrom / 7.39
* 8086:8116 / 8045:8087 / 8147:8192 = 0.1 angstrom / 7.96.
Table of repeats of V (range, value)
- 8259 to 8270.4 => 7.53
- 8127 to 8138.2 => 7.68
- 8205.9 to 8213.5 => 7.44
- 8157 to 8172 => 7.39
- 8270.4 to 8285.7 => 7.44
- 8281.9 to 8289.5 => 7.3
